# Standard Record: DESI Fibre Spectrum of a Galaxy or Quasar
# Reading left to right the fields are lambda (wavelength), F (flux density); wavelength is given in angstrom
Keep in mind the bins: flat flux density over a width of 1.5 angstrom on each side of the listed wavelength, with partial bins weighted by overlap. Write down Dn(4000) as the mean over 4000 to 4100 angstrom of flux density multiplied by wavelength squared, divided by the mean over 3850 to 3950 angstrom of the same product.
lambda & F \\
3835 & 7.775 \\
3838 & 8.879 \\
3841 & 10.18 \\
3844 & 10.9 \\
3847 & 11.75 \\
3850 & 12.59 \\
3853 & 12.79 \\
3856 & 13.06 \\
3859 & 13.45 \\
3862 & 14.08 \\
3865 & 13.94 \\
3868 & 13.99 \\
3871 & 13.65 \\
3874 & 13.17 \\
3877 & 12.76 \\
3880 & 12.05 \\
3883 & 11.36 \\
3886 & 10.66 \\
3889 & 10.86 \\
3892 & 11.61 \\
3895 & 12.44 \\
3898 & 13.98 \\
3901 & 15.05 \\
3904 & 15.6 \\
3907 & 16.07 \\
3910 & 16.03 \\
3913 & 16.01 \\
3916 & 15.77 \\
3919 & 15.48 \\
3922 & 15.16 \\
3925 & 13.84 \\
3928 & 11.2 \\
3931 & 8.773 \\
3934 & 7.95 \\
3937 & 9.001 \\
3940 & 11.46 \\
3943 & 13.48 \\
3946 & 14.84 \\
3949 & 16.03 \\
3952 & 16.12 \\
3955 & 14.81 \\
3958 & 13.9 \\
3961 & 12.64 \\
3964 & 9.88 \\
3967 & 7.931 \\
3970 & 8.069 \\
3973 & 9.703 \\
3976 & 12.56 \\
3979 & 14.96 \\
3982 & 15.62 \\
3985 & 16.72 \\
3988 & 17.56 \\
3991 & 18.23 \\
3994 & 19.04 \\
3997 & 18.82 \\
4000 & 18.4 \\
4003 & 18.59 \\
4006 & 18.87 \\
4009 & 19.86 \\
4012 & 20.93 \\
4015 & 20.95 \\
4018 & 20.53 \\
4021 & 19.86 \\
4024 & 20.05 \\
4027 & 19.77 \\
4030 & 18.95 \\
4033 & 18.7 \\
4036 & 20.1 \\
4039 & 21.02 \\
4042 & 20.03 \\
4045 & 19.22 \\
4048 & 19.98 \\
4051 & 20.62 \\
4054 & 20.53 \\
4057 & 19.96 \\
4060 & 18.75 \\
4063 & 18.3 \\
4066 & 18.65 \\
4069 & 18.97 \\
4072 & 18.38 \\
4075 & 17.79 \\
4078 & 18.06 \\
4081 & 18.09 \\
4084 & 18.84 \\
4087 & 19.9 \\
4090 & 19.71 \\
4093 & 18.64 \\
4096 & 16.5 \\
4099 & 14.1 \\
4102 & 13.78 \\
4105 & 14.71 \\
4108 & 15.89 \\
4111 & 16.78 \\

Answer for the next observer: 1.6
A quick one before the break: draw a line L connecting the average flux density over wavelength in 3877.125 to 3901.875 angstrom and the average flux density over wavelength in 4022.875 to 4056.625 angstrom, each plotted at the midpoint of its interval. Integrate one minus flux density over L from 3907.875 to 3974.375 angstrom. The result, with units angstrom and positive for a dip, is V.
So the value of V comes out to 9.1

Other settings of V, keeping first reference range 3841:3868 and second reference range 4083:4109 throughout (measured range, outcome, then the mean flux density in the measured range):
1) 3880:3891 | 1.77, 11.1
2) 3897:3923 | -3.43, 15.5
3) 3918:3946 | 4.27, 11.9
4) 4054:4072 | -2.98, 19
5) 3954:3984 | 5.44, 12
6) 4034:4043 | -2.50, 20.3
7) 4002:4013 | -2.99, 19.5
